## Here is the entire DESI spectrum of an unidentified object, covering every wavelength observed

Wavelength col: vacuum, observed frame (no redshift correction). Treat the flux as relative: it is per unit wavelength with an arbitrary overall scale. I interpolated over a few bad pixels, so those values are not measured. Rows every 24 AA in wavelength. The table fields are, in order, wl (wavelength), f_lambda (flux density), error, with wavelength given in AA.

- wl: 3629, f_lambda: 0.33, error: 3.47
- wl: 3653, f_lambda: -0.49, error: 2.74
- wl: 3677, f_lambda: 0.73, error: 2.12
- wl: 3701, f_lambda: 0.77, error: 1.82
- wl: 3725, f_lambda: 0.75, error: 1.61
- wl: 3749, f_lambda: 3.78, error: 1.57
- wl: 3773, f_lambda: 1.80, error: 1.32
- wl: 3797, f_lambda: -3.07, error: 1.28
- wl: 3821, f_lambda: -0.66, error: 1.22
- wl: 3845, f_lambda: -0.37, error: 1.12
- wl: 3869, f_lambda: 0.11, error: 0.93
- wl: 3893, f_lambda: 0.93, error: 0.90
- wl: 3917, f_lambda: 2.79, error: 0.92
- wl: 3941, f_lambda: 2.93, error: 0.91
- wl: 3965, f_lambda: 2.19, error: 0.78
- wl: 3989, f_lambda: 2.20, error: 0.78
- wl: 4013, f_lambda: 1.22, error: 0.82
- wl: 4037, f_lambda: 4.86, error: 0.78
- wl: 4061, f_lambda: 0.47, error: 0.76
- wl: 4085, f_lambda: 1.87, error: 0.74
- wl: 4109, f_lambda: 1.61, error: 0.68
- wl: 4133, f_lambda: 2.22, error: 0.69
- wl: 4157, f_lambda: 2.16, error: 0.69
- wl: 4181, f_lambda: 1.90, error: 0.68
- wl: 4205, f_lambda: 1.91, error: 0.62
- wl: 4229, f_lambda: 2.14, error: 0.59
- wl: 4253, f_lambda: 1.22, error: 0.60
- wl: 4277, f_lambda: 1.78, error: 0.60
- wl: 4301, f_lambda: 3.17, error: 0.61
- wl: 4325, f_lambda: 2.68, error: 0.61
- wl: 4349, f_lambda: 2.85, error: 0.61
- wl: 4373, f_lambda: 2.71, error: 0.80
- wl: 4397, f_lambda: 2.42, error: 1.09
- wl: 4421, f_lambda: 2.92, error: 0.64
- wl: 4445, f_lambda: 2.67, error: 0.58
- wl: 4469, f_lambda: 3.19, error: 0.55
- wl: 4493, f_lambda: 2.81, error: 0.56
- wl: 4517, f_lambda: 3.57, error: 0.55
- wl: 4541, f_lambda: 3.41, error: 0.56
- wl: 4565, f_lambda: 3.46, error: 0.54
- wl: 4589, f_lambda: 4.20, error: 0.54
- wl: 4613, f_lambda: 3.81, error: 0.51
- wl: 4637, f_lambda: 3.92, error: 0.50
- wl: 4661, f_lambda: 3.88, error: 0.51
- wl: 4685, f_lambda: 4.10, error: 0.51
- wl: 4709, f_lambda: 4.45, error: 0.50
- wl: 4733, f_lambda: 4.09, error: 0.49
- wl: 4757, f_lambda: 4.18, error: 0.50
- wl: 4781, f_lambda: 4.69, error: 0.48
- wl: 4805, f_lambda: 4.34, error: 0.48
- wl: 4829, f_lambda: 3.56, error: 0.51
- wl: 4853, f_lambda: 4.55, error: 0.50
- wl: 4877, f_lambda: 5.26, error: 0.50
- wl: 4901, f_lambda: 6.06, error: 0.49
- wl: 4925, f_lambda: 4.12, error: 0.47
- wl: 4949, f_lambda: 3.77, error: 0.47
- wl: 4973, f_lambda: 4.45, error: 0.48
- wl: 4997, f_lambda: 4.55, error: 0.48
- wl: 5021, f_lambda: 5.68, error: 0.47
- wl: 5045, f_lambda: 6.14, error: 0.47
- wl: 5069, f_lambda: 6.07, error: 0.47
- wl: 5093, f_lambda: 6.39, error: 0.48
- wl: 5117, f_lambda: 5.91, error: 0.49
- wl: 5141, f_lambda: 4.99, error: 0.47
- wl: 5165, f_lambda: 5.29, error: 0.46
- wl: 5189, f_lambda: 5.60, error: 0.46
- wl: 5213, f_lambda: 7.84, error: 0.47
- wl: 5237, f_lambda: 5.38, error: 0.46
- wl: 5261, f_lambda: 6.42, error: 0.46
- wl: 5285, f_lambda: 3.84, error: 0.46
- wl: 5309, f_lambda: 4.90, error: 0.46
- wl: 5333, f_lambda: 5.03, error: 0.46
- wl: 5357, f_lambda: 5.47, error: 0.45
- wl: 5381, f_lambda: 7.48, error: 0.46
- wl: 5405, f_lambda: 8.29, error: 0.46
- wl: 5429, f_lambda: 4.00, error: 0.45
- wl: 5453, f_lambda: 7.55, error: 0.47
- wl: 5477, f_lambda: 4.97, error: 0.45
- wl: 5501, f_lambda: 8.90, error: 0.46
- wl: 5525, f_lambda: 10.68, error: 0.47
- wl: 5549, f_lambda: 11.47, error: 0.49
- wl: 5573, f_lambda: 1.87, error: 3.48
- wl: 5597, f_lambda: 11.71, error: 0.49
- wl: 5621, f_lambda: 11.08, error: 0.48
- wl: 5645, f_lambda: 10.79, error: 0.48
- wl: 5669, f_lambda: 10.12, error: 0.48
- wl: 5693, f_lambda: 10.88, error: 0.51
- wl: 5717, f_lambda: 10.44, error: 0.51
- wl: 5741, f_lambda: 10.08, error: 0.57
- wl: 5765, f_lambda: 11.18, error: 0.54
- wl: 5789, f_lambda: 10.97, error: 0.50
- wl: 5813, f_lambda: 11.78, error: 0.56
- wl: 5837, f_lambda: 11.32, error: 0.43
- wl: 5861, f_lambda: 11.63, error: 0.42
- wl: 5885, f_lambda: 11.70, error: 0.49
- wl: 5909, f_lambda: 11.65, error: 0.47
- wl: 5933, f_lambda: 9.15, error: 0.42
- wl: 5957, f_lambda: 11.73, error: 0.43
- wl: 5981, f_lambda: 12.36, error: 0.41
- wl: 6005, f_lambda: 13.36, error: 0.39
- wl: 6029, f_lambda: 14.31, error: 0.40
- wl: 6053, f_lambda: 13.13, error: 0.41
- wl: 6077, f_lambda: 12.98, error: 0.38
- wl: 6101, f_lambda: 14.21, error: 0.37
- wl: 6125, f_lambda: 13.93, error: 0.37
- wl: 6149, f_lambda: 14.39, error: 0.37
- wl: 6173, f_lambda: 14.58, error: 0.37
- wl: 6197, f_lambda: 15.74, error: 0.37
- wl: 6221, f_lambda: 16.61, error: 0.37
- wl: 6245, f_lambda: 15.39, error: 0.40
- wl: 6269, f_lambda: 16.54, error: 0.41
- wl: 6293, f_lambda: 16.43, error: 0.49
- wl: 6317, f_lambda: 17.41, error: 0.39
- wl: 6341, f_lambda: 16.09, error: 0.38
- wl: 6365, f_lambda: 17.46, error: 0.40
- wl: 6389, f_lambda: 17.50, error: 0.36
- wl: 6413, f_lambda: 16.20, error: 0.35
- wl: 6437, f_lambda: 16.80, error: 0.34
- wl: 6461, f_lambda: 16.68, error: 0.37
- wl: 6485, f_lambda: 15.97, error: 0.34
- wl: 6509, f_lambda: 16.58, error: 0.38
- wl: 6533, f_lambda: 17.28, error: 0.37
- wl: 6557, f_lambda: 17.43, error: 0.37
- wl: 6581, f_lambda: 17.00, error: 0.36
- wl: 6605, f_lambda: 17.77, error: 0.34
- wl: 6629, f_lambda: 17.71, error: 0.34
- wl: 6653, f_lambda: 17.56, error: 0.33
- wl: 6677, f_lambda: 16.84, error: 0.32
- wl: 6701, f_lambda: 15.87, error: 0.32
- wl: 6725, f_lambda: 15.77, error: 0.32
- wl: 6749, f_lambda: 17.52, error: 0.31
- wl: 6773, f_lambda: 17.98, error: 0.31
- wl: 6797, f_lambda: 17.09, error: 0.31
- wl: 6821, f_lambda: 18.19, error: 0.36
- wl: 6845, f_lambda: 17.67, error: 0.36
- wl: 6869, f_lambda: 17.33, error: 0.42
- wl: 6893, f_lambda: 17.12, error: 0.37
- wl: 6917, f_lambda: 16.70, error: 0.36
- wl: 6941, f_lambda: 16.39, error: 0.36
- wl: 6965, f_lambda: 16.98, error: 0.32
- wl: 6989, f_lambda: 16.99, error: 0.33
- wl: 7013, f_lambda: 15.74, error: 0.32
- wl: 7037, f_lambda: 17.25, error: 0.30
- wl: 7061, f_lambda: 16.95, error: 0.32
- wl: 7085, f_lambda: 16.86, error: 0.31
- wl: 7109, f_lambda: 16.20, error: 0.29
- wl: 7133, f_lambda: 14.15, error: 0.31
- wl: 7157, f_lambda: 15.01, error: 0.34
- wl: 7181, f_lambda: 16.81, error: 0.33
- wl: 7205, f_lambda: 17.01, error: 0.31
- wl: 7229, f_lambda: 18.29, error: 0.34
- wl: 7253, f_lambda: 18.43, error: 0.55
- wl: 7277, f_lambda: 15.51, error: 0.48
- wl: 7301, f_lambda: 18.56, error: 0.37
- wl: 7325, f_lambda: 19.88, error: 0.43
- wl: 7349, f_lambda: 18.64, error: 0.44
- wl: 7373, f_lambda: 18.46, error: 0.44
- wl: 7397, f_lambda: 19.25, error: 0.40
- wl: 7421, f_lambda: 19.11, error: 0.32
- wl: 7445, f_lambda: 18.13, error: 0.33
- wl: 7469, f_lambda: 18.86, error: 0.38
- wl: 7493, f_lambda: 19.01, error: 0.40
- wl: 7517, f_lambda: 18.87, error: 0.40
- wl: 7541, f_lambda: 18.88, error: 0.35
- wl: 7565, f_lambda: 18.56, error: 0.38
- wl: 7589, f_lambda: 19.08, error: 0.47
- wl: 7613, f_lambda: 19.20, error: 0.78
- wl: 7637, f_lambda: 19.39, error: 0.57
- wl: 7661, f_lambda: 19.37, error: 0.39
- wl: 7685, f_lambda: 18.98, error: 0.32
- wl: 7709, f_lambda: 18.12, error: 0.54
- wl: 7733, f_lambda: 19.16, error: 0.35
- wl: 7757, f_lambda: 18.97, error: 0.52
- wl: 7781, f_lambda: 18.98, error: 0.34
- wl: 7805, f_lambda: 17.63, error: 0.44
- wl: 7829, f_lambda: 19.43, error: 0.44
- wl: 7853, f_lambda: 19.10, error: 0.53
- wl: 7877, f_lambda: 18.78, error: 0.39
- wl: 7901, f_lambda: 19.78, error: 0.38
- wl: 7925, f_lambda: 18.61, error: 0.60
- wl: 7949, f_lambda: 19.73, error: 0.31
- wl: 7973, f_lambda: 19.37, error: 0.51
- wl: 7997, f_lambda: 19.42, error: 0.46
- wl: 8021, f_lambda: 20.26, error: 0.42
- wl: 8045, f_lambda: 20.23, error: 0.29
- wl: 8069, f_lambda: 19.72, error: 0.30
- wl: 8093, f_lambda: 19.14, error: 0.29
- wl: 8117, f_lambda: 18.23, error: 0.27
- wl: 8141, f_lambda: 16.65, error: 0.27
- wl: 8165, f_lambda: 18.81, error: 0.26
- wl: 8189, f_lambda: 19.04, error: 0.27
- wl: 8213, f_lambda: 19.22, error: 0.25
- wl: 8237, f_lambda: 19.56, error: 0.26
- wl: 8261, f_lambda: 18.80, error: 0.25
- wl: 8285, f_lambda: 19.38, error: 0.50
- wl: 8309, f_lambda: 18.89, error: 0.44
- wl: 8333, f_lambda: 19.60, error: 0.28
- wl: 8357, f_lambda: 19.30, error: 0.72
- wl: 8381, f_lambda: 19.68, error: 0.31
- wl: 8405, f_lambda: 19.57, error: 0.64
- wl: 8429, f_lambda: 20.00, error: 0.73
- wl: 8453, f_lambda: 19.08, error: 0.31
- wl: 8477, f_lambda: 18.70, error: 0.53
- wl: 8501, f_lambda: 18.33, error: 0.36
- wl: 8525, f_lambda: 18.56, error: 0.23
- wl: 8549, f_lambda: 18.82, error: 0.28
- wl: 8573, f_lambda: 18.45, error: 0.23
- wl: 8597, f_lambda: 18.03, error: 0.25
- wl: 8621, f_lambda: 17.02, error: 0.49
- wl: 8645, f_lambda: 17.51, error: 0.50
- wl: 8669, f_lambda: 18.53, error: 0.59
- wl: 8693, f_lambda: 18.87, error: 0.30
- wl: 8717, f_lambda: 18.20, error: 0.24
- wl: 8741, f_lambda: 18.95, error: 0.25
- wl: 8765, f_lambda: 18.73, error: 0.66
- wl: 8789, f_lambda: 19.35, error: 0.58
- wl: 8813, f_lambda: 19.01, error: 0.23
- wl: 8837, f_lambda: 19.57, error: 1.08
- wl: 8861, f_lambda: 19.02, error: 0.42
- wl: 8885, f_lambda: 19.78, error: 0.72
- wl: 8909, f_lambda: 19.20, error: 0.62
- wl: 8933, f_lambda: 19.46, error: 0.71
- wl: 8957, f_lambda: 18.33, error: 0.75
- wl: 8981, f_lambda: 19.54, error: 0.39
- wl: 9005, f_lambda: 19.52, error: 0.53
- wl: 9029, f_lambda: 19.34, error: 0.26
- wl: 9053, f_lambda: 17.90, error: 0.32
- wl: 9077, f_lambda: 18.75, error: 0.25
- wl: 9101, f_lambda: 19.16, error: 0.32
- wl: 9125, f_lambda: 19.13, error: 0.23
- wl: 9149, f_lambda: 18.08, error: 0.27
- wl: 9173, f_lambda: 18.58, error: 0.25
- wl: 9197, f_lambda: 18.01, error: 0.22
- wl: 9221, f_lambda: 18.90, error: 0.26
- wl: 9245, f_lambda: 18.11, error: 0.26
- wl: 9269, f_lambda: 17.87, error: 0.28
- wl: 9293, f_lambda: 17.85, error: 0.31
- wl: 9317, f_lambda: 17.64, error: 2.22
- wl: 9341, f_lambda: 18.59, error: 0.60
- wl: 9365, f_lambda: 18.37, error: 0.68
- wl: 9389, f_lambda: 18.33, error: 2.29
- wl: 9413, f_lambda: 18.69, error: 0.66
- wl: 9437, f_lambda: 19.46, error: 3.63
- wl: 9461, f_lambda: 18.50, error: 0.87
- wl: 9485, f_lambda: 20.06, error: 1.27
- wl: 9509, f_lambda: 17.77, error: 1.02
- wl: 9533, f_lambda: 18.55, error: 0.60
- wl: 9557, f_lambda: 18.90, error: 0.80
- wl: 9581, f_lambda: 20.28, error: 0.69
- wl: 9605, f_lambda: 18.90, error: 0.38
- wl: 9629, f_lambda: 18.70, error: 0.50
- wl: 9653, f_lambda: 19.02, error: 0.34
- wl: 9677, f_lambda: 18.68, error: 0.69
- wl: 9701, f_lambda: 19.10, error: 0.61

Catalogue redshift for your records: 0.380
